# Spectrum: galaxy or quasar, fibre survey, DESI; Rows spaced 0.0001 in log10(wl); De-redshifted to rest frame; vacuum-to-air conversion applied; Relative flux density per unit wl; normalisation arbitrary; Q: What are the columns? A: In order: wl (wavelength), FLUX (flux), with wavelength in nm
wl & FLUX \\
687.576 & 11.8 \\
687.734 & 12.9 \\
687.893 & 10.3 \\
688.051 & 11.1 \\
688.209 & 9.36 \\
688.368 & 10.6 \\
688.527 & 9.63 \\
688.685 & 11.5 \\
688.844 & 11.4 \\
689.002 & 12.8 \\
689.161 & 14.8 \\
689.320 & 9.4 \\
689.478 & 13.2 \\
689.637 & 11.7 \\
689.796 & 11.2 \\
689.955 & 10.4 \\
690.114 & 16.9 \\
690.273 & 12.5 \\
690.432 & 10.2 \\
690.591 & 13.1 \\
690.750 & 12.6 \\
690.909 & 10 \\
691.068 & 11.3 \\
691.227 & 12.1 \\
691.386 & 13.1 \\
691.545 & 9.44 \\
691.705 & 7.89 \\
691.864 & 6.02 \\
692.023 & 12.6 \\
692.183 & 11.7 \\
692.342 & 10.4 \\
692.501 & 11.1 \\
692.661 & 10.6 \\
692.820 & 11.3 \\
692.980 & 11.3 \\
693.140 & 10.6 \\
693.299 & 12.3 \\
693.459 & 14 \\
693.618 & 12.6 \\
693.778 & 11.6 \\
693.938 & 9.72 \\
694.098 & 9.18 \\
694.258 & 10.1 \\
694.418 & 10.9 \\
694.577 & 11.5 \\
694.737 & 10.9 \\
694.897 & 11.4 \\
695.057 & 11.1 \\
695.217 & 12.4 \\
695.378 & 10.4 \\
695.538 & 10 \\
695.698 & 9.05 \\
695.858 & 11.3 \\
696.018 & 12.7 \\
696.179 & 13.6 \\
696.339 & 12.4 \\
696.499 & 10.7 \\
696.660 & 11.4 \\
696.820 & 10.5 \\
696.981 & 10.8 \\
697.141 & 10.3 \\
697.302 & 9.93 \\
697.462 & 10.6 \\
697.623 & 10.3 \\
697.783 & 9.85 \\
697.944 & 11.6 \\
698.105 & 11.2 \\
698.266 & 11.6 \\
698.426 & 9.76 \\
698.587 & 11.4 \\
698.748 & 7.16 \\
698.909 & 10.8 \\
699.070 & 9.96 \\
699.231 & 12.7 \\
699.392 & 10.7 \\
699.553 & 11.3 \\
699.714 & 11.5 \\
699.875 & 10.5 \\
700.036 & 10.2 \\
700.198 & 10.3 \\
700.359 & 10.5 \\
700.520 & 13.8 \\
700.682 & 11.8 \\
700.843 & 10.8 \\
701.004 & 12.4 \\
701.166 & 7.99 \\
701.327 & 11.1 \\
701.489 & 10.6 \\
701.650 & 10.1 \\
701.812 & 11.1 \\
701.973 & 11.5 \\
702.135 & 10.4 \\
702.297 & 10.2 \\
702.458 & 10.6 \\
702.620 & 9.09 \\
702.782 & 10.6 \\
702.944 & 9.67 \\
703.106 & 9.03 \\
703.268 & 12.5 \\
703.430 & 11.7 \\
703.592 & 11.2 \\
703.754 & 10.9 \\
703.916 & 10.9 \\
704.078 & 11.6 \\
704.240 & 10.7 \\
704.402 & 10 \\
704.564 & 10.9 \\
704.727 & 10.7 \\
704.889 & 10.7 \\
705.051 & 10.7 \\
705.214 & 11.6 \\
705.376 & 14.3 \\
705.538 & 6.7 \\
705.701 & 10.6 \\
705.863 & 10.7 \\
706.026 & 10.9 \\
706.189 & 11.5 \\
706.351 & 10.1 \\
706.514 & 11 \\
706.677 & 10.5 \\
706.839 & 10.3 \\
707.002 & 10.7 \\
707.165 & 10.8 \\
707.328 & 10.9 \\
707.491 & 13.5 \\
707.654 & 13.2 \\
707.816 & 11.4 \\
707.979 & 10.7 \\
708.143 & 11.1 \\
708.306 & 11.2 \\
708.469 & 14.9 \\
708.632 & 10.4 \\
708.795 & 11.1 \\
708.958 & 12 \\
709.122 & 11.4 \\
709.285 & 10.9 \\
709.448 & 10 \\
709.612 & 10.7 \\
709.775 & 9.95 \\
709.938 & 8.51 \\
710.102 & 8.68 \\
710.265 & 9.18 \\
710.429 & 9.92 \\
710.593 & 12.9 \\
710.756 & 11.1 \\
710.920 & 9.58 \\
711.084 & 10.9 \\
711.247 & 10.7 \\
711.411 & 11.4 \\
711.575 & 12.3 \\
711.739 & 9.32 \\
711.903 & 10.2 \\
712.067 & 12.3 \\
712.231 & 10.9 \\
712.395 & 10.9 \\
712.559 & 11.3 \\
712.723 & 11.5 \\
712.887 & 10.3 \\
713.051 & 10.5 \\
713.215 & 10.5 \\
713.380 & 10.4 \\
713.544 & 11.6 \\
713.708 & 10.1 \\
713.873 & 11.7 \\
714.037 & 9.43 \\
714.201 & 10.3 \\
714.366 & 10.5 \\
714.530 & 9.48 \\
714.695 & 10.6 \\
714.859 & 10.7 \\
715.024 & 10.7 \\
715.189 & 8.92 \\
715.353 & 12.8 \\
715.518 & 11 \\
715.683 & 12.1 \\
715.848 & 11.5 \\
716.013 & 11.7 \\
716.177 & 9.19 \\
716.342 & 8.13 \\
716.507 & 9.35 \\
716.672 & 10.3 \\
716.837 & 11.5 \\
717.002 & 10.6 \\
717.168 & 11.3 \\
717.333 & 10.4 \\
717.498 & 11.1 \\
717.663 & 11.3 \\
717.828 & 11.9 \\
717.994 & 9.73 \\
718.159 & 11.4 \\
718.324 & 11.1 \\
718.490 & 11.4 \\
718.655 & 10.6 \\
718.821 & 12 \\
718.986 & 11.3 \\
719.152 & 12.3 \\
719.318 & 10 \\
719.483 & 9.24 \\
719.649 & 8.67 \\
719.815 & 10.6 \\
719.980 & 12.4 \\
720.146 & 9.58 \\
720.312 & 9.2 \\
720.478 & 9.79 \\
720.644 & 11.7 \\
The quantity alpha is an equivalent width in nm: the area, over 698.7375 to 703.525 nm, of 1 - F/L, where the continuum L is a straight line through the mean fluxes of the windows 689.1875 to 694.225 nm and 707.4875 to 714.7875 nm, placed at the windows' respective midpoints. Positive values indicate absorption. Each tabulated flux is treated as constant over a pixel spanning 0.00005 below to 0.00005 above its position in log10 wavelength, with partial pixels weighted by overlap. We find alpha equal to 0.15 nm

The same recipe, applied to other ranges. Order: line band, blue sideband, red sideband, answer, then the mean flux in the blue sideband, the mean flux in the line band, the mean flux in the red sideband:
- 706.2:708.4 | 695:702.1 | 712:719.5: -0.076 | 10.9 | 11.2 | 10.8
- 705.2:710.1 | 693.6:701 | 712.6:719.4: -0.075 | 10.9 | 11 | 10.8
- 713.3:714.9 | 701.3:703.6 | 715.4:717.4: 0.022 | 10.6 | 10.5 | 10.6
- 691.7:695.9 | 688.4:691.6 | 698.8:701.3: 0.242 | 11.9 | 10.9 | 11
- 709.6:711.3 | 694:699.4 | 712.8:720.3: 0.087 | 10.8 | 10.2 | 10.7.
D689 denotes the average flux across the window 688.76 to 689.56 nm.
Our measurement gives 12.3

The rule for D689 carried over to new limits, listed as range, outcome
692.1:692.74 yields 11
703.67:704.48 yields 10.8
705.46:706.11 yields 9.73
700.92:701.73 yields 10.4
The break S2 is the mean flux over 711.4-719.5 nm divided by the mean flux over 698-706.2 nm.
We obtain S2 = 1.0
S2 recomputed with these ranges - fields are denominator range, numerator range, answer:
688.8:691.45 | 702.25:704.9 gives 0.88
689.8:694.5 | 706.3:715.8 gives 0.97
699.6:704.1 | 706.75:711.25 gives 1.01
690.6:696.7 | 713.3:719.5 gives 0.97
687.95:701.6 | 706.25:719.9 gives 0.97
